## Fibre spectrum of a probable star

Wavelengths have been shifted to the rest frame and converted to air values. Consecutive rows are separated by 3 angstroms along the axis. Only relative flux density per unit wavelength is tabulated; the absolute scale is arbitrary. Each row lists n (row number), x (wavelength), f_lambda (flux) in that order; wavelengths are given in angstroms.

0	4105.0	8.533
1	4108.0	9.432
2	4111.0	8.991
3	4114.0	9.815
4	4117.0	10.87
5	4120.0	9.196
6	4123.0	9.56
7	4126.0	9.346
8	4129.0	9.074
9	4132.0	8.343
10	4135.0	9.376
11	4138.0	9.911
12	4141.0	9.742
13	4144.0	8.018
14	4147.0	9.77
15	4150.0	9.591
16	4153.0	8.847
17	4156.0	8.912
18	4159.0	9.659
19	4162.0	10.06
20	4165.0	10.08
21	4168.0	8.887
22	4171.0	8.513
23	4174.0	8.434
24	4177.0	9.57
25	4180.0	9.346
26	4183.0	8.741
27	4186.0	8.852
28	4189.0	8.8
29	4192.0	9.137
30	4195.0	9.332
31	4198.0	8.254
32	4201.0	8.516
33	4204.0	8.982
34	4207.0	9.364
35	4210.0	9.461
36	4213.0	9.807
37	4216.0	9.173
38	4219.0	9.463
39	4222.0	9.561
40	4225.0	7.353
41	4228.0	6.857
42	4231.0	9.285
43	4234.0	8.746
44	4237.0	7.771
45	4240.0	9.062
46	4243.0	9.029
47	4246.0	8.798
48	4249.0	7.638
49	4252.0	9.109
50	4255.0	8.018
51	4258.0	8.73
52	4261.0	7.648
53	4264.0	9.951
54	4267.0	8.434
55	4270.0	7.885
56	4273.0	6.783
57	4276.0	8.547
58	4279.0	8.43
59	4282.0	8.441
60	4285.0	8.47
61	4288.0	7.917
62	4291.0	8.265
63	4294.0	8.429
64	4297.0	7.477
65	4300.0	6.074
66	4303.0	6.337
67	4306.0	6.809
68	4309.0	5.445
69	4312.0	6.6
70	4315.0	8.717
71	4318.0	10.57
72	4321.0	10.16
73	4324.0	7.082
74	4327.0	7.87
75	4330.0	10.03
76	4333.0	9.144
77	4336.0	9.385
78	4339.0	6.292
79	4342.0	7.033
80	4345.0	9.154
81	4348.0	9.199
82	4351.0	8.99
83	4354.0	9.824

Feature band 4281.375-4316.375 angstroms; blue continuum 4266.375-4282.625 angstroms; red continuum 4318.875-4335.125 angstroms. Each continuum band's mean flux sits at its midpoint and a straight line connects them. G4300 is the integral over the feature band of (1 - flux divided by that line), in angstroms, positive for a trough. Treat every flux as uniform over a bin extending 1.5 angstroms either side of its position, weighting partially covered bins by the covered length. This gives 4.4 angstroms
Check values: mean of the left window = 8.05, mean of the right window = 8.94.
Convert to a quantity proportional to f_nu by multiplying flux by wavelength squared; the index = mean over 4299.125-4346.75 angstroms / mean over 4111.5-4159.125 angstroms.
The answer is 0.93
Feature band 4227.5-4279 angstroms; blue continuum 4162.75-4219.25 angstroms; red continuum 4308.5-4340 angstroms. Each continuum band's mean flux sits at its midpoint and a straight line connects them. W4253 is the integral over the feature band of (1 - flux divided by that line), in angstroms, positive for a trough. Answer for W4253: 2.2 angstroms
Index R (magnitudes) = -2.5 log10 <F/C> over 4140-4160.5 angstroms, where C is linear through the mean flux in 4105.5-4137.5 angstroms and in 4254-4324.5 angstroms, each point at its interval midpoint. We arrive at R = -0.01 mag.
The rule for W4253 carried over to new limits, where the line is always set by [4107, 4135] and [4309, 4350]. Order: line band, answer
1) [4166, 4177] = 0.4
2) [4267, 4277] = 1.0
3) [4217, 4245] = 1.0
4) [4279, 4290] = 0.5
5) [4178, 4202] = 0.5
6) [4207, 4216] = -0.5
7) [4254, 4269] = 0.4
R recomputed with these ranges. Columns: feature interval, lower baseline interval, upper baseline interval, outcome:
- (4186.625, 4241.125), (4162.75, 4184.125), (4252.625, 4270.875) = 0.00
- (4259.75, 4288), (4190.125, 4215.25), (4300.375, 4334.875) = 0.02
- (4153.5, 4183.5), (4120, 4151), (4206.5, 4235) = -0.01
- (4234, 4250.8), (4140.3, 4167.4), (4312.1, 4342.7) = 0.06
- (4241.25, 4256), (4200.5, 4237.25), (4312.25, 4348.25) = 0.03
